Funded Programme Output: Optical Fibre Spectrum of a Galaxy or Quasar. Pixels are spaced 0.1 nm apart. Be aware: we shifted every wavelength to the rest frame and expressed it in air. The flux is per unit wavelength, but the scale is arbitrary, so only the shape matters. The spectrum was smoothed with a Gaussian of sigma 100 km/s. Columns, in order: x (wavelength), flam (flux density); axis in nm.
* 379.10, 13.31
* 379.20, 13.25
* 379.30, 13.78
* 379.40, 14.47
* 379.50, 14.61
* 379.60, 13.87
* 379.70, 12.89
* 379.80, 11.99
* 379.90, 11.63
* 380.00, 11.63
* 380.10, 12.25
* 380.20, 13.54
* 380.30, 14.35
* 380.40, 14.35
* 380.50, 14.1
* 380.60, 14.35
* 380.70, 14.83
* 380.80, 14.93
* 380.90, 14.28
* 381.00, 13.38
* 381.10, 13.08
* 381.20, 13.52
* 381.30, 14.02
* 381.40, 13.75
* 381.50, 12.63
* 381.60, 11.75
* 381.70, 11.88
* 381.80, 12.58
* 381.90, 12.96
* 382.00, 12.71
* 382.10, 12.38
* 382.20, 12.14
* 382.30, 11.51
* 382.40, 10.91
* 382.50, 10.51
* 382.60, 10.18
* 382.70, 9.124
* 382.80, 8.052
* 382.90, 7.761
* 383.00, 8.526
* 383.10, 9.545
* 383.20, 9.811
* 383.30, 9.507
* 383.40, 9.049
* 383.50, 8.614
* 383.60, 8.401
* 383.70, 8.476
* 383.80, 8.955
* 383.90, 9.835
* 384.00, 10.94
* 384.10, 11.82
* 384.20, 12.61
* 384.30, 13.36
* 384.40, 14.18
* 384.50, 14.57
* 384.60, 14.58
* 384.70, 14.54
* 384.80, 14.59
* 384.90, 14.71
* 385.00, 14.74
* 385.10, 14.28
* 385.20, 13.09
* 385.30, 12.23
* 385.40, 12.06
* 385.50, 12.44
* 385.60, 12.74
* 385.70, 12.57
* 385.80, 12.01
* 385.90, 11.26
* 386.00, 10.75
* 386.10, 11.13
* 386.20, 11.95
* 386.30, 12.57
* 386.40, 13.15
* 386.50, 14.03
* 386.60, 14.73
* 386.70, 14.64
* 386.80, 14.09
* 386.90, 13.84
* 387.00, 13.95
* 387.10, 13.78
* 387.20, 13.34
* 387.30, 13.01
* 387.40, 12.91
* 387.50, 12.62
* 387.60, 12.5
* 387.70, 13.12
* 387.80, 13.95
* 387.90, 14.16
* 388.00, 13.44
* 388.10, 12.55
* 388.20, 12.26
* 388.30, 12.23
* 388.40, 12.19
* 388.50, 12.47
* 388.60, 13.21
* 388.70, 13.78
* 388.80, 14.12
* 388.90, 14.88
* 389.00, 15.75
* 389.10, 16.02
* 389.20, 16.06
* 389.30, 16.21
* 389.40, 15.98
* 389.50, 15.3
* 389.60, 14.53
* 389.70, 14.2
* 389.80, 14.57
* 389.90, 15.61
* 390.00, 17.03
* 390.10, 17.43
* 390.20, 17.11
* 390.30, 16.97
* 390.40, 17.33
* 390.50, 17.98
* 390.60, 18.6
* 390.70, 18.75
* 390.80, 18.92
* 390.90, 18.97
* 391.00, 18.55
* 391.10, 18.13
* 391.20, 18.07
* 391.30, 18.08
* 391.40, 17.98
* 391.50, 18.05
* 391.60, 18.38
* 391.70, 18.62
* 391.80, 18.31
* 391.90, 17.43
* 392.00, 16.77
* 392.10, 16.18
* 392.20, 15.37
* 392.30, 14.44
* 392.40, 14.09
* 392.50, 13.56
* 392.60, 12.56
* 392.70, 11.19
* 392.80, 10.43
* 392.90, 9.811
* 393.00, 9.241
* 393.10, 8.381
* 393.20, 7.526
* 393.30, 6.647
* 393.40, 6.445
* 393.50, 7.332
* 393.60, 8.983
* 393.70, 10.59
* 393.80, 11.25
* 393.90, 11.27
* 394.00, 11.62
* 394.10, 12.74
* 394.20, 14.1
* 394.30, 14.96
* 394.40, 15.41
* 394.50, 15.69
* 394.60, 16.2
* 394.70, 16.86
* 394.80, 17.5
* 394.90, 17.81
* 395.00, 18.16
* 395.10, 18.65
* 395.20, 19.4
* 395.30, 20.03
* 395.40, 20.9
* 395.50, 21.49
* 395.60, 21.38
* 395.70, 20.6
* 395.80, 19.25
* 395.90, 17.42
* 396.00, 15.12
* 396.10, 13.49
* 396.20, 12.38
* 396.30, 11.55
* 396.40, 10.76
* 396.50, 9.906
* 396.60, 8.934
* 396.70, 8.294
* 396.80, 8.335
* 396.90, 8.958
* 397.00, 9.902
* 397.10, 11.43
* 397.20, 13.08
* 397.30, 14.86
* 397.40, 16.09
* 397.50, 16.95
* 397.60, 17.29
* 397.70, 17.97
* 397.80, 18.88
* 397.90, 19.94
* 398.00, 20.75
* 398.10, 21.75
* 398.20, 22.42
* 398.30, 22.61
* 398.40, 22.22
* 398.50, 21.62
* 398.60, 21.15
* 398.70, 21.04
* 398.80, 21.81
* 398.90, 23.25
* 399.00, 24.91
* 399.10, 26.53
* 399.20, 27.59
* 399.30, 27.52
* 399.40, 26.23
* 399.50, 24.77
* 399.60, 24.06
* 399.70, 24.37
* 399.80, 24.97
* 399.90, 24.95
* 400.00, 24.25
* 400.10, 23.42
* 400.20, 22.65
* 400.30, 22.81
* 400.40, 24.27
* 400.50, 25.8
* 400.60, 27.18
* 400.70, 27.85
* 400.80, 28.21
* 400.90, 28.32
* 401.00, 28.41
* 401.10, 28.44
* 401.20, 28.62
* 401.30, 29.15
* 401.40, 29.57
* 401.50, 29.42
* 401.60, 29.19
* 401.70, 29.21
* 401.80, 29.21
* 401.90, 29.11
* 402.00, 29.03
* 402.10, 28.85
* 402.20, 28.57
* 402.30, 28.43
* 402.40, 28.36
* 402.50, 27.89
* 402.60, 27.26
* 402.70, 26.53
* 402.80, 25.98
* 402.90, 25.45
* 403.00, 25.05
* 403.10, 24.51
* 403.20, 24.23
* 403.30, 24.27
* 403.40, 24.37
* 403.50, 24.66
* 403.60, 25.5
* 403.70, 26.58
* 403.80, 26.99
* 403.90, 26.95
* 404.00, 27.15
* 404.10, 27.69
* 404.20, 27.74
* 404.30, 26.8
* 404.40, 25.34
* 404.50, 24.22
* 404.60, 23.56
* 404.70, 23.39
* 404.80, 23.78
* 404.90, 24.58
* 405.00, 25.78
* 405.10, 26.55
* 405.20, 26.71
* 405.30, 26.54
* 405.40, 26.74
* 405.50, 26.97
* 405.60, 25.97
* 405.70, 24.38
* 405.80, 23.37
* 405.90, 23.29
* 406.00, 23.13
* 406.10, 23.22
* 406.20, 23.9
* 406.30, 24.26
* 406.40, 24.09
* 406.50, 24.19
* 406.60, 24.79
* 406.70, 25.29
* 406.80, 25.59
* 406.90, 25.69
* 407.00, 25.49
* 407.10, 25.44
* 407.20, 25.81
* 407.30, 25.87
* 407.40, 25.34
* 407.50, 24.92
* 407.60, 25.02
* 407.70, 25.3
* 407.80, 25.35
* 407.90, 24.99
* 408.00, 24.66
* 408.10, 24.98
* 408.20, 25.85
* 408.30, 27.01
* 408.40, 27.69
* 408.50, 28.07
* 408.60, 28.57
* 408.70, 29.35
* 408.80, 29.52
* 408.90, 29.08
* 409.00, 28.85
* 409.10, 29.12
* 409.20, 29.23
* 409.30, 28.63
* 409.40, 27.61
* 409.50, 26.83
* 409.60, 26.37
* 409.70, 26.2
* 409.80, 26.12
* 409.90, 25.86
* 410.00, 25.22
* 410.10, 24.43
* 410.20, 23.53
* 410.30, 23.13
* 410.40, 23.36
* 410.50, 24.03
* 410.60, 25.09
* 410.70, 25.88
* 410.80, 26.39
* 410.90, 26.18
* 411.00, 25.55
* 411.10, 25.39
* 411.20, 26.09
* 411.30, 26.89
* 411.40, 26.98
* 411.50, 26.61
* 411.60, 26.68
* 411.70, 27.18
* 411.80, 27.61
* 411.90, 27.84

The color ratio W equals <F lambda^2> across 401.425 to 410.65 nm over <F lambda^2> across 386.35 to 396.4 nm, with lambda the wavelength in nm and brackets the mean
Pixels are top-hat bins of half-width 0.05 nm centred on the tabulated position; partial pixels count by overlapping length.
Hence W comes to 1.89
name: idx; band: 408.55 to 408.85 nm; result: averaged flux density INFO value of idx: 29.1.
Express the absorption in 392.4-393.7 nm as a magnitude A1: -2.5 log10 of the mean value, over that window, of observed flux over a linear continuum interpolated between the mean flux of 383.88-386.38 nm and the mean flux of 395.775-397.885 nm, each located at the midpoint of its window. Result 0.35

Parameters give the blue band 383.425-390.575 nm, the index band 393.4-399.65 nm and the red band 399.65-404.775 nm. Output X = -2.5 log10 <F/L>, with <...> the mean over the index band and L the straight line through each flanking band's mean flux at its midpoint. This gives 0.27 mag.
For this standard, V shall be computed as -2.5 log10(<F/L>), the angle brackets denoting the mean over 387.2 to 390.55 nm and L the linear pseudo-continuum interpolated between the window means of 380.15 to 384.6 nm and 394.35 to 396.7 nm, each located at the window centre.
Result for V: -0.04 mag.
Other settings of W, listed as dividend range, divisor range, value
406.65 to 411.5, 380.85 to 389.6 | 2.35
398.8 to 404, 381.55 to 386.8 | 2.45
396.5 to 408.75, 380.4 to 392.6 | 1.91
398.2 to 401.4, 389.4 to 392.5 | 1.55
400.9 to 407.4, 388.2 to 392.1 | 1.72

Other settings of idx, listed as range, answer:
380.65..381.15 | 14.1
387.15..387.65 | 12.9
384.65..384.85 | 14.6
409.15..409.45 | 28.5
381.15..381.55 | 13.5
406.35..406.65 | 24.4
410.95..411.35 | 26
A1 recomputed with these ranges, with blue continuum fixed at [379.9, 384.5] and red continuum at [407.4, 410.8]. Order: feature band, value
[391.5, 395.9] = 0.22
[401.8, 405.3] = -0.13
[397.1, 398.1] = 0.17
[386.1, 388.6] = 0.10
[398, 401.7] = -0.18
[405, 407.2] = -0.02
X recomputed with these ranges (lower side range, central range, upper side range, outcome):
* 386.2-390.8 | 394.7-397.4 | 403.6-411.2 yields 0.253 mag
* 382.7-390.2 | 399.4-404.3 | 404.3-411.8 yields -0.206 mag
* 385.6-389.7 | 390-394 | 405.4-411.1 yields 0.101 mag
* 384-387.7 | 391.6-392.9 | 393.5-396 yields 0.031 mag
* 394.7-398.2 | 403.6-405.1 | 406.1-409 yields -0.122 mag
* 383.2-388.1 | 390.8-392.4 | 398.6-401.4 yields 0.027 mag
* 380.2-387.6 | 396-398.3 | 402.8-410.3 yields 0.368 mag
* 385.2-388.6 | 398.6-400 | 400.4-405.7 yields -0.047 mag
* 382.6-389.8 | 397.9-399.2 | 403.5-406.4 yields -0.078 mag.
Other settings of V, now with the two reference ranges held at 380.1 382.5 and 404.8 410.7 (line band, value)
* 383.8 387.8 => 0.17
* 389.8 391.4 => -0.01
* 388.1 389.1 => 0.23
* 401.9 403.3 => -0.16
